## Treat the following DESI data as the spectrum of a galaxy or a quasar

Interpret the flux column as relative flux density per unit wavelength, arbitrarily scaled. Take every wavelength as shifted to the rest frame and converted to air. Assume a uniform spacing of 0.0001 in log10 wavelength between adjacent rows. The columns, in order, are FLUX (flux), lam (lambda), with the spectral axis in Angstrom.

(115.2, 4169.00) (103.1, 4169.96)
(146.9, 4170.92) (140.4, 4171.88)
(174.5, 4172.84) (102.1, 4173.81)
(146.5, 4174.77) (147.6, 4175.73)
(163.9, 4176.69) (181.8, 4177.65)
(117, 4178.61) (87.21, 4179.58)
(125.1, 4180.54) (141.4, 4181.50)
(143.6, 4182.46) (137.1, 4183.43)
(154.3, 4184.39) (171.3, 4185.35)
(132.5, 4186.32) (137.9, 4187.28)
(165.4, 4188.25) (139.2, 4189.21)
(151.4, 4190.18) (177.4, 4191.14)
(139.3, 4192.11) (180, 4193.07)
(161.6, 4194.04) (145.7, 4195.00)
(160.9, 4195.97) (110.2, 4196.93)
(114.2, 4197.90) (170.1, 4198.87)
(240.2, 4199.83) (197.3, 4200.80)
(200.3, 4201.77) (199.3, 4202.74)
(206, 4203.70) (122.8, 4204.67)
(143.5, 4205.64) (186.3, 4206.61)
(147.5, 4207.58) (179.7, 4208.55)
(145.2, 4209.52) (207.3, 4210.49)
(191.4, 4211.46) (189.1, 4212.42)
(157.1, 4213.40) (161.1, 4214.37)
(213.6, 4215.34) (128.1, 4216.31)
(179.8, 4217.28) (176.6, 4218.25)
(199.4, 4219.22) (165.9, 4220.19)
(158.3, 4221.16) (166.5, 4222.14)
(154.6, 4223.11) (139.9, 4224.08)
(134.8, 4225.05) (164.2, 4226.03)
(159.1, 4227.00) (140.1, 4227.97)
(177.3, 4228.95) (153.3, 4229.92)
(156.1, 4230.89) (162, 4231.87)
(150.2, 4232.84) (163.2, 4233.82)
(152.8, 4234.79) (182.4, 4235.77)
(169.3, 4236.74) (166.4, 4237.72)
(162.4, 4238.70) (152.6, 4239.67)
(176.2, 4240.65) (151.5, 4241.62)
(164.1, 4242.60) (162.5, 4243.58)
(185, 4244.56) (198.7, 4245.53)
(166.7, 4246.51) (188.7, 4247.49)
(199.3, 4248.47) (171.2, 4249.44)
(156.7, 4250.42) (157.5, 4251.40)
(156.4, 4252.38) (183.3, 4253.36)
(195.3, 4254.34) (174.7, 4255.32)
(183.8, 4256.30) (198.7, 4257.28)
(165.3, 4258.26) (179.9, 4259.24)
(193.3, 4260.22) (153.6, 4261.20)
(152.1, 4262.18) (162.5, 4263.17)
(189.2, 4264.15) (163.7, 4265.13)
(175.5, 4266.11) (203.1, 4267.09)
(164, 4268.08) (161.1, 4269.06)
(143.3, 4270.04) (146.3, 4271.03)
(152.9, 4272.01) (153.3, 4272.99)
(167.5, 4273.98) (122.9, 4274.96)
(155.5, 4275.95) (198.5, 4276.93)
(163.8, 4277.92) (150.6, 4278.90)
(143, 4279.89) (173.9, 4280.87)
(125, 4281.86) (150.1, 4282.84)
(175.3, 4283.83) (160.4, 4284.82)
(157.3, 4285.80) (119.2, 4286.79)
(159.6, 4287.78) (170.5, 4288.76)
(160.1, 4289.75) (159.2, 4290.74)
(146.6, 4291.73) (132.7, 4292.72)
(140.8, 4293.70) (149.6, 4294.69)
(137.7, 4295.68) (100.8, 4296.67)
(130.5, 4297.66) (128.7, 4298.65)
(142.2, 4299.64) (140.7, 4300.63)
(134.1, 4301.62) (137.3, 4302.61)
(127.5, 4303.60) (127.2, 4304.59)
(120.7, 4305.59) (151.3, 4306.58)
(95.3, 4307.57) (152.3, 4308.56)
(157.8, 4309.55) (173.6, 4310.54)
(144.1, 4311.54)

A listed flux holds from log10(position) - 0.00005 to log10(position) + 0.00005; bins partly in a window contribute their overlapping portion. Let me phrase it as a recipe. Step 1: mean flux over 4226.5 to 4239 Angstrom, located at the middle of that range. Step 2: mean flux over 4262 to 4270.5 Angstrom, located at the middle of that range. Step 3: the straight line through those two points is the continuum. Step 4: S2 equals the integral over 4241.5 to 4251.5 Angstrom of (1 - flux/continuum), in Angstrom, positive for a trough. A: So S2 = -0.6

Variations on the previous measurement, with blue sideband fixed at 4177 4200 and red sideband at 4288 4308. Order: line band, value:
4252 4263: -2.7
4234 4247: -2.3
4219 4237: -1.9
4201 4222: -4.1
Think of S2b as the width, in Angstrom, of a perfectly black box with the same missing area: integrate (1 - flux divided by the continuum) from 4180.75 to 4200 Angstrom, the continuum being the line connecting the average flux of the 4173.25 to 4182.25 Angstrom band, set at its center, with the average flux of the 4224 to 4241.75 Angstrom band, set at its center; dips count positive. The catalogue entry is -1.5 Angstrom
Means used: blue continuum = 135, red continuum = 159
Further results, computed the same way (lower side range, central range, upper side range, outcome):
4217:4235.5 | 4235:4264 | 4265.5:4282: -2.3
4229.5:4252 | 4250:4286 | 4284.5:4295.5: -1.7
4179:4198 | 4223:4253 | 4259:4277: -1.4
